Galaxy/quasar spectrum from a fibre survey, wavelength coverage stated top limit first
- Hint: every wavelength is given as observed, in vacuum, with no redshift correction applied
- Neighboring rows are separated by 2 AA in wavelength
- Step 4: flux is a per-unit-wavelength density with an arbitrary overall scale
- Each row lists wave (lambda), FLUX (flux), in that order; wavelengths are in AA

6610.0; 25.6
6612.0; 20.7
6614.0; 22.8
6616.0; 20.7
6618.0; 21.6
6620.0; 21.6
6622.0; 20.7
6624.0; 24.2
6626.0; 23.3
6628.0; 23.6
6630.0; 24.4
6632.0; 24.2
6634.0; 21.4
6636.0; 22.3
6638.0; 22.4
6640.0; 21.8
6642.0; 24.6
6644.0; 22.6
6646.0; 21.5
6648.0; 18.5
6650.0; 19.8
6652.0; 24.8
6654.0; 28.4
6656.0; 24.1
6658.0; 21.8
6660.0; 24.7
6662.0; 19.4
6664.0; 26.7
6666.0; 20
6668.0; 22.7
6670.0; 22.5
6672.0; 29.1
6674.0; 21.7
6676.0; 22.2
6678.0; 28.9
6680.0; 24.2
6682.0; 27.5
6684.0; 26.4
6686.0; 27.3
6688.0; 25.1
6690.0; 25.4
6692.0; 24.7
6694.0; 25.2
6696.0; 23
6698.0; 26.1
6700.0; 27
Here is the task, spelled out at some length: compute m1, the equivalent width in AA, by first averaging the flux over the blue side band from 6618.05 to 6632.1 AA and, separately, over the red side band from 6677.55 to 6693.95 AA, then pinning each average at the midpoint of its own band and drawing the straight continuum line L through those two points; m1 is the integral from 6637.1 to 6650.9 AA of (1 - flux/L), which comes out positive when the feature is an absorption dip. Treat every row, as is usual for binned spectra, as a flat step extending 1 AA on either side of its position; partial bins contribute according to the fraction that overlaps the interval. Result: 1.3 AA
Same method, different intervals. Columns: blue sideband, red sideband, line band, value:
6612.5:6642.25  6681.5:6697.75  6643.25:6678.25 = 1.4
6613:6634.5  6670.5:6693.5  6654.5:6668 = 0.9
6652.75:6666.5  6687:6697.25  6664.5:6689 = -0.6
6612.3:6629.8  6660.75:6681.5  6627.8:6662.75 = 0.4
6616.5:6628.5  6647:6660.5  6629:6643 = -0.2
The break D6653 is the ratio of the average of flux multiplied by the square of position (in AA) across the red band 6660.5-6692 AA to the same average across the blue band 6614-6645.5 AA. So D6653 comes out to 1.10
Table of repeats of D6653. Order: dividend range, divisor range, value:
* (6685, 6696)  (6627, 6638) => 1.11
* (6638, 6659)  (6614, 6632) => 1.01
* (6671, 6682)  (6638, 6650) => 1.18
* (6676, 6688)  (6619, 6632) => 1.16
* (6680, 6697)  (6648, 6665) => 1.10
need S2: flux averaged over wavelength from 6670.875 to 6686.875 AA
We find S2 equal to 25.9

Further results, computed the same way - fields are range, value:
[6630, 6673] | 23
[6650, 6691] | 24.5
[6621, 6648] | 22.7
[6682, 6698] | 25.5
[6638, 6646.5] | 22.7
